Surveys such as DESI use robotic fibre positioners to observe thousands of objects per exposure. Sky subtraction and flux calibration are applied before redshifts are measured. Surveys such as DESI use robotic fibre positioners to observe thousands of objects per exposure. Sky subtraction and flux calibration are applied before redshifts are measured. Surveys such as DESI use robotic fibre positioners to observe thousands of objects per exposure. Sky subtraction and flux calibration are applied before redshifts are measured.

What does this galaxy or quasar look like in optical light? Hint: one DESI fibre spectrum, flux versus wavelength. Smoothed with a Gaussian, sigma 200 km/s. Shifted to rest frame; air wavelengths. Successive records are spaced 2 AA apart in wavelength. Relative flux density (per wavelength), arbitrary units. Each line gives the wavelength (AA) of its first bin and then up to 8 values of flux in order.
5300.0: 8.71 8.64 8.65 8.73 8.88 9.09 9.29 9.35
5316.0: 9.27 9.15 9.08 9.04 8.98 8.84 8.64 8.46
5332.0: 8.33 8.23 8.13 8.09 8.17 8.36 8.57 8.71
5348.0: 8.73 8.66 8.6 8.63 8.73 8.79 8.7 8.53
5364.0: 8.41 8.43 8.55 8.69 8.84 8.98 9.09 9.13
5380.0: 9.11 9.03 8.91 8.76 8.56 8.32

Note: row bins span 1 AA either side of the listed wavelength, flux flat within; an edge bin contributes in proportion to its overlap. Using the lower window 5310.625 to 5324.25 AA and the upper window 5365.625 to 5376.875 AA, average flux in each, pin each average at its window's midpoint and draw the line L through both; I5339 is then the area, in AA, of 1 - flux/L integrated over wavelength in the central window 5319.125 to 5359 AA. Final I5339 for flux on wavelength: 1.9 AA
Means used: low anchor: 9.17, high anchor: 8.78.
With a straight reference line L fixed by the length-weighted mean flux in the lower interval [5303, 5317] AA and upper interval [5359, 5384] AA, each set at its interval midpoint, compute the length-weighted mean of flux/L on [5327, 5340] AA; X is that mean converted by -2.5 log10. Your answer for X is 0.08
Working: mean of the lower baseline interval 9.04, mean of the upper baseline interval 8.8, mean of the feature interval 8.3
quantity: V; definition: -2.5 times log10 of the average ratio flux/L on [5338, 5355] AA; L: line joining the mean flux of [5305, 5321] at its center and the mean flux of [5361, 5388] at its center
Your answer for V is 0.05 mag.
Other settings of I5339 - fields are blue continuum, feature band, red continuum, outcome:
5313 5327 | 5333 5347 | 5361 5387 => 1.0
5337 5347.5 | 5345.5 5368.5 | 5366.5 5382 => 0.0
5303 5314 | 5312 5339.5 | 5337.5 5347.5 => -0.2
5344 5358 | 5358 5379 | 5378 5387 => 0.2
